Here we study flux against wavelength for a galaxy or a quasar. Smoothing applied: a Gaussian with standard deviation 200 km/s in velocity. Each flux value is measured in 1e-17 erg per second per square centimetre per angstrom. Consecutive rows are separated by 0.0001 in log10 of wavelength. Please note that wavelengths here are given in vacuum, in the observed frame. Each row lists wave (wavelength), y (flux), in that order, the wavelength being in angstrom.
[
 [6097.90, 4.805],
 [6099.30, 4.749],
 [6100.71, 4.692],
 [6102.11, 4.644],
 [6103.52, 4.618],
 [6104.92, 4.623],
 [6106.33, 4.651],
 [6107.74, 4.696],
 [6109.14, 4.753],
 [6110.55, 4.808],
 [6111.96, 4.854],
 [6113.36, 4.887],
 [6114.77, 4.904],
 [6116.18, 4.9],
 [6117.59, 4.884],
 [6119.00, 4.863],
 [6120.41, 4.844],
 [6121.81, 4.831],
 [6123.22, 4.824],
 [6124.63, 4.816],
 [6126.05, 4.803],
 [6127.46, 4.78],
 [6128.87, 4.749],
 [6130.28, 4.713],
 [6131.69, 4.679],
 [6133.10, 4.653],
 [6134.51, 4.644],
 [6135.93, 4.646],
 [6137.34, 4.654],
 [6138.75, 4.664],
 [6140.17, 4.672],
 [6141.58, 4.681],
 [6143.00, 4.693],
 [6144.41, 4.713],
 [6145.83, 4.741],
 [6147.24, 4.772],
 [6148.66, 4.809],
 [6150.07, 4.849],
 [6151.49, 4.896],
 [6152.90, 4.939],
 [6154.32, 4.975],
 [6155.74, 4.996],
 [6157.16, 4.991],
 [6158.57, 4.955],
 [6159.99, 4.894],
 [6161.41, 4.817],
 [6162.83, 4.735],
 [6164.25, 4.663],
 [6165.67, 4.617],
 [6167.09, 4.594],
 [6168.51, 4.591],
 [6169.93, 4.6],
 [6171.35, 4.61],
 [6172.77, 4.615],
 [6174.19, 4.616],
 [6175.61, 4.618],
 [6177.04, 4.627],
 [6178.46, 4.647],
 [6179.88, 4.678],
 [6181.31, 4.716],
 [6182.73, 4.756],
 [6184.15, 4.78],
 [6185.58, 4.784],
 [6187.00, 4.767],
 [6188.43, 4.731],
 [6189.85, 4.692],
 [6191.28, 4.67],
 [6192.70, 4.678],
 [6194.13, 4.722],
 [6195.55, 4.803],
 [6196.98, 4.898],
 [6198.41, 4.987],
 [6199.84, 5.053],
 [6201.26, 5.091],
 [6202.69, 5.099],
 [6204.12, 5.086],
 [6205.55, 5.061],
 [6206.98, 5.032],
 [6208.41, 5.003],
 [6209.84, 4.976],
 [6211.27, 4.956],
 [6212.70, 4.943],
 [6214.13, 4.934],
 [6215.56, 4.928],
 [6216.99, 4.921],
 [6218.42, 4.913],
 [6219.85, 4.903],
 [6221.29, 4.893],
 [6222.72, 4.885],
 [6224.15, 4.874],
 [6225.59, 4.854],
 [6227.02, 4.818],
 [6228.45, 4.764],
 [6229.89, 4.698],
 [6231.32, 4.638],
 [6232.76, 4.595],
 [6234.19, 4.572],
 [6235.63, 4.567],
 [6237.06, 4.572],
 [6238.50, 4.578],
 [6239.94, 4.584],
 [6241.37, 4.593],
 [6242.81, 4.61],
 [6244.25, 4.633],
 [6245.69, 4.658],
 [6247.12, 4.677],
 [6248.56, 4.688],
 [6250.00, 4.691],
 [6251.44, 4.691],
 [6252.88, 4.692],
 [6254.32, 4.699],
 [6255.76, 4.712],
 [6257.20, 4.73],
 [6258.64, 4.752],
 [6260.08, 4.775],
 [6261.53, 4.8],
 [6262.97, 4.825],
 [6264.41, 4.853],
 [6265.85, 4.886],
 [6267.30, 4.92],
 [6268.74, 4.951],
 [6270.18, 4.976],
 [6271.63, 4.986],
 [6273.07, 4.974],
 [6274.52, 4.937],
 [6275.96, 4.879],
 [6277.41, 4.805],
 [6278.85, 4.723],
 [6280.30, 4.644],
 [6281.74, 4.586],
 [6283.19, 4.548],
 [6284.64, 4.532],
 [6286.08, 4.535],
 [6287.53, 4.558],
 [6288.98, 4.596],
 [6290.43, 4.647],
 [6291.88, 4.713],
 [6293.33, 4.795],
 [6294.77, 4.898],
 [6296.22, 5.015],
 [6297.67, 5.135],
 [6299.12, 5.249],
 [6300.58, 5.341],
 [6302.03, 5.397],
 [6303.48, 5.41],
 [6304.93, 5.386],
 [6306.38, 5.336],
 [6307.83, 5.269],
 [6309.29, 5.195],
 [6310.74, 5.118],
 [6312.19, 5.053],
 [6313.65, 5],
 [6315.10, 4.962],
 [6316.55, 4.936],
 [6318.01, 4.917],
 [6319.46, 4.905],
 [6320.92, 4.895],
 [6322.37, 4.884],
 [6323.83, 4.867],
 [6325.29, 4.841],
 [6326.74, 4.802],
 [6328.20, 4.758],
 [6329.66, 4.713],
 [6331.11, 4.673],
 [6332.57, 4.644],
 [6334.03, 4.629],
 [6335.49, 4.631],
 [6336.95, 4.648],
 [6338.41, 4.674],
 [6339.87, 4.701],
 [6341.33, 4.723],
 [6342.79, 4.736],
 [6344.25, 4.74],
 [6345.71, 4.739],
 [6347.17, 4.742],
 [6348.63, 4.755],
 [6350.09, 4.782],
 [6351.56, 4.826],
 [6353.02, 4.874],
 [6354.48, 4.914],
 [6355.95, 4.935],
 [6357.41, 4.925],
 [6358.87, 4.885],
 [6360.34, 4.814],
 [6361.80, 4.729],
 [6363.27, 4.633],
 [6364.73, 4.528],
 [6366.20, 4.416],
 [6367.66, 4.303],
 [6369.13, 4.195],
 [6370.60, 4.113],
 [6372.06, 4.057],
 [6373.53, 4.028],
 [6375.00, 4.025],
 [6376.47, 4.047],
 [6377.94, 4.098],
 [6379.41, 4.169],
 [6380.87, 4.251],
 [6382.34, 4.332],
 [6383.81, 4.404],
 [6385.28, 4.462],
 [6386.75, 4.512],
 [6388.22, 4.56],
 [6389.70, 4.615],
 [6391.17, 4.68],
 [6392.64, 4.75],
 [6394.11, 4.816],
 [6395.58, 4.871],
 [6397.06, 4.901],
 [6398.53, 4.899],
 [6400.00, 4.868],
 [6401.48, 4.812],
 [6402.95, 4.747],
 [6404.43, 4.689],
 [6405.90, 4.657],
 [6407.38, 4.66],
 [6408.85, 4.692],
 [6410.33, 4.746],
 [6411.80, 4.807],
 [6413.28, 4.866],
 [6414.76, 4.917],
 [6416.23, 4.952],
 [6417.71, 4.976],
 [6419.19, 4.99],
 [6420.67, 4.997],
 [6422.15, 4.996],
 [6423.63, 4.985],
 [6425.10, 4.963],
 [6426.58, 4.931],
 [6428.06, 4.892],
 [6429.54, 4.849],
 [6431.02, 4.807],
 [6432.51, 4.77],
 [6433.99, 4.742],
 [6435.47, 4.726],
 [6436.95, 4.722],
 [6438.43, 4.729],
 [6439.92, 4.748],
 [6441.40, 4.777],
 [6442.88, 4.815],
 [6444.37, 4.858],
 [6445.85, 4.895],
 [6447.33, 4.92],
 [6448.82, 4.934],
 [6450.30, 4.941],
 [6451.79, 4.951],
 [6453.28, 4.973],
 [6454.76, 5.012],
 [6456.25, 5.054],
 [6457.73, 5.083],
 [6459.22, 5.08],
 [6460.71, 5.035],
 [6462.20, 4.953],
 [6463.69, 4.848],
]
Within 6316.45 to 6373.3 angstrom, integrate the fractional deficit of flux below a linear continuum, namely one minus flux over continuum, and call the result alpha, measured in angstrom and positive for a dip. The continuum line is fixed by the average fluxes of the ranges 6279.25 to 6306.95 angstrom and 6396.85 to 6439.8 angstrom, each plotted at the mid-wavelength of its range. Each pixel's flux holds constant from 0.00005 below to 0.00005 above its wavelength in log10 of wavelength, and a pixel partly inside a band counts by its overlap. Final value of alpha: 2.1 angstrom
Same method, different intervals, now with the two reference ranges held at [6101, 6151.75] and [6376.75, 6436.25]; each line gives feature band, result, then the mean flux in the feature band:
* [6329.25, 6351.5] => 0.14 angstrom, 4.71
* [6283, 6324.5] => -2.07 angstrom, 4.97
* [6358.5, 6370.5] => 0.52 angstrom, 4.53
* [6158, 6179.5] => 0.33 angstrom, 4.68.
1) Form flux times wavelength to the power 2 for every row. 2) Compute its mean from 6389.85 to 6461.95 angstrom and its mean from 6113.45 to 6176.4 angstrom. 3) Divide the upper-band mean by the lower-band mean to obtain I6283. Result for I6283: 1.12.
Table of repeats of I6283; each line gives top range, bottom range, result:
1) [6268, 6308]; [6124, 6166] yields 1.08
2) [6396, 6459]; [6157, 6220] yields 1.09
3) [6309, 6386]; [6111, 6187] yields 1.04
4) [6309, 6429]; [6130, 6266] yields 1.04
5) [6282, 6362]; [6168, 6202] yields 1.07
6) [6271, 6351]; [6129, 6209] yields 1.06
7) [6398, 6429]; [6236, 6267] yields 1.09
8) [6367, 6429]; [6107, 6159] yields 1.05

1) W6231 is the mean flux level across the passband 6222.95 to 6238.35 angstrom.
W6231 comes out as 4.7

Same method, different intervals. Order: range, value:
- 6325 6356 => 4.74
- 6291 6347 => 4.93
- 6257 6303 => 4.85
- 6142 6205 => 4.79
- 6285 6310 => 5.02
